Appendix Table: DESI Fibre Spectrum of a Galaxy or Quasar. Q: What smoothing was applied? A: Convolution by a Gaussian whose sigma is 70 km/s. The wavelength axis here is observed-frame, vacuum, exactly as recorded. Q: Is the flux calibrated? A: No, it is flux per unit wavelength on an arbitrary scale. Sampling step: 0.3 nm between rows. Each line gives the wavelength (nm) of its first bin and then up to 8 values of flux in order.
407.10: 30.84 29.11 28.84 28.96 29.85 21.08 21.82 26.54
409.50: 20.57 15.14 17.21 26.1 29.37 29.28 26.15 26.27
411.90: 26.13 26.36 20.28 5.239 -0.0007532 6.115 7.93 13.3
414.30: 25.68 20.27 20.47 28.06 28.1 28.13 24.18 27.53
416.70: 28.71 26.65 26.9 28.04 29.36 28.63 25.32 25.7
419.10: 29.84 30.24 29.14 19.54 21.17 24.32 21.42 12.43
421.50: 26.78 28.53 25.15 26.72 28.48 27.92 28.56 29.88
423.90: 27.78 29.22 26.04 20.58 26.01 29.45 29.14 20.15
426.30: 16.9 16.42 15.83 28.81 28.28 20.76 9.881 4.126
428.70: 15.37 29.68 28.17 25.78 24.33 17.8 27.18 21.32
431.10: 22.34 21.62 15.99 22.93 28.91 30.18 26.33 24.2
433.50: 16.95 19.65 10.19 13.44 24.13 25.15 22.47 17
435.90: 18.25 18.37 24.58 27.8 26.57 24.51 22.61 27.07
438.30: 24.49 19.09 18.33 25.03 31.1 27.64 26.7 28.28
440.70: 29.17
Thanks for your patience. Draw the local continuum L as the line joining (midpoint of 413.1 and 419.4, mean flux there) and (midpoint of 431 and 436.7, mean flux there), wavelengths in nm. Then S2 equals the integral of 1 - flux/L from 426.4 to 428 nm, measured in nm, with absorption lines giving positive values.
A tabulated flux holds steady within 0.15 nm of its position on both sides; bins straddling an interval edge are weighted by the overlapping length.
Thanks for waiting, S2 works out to 0.04 nm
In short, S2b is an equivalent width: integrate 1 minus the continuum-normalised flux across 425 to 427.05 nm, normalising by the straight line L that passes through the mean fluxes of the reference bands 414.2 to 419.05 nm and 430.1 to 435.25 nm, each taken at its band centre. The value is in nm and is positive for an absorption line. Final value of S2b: 0.16 nm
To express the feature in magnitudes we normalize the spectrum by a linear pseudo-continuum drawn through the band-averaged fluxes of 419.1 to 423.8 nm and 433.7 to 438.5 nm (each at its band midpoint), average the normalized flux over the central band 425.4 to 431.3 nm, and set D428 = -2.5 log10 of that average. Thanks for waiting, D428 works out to 0.11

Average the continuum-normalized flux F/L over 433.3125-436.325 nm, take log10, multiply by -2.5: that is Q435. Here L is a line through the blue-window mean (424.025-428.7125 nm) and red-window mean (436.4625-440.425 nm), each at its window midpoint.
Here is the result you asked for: 0.276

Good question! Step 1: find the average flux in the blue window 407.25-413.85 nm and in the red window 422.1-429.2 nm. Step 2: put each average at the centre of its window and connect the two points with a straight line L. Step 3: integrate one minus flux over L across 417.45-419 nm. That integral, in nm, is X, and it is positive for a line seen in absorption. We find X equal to -0.36 nm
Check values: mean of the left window 21.3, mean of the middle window 27.5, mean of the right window 23.4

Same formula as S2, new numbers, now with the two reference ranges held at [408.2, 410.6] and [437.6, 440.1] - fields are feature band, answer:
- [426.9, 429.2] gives 0.411 nm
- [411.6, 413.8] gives 0.816 nm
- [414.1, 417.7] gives -0.483 nm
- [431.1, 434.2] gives 0.281 nm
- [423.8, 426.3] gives -0.208 nm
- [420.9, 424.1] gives -0.374 nm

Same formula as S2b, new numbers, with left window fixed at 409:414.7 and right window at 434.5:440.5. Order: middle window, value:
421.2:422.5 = -0.247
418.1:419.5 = -0.493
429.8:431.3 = 0.008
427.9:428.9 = 0.491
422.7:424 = -0.437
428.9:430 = -0.223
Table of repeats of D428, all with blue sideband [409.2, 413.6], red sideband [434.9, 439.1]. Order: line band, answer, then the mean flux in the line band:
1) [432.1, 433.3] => -0.231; 27.4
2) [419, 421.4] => -0.137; 23.4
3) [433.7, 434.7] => 0.385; 15.6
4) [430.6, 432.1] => 0.049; 21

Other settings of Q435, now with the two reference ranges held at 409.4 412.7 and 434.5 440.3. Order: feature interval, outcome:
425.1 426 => -0.152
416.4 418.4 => -0.180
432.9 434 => 0.149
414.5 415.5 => -0.008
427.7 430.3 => 0.208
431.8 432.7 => -0.124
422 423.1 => -0.147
